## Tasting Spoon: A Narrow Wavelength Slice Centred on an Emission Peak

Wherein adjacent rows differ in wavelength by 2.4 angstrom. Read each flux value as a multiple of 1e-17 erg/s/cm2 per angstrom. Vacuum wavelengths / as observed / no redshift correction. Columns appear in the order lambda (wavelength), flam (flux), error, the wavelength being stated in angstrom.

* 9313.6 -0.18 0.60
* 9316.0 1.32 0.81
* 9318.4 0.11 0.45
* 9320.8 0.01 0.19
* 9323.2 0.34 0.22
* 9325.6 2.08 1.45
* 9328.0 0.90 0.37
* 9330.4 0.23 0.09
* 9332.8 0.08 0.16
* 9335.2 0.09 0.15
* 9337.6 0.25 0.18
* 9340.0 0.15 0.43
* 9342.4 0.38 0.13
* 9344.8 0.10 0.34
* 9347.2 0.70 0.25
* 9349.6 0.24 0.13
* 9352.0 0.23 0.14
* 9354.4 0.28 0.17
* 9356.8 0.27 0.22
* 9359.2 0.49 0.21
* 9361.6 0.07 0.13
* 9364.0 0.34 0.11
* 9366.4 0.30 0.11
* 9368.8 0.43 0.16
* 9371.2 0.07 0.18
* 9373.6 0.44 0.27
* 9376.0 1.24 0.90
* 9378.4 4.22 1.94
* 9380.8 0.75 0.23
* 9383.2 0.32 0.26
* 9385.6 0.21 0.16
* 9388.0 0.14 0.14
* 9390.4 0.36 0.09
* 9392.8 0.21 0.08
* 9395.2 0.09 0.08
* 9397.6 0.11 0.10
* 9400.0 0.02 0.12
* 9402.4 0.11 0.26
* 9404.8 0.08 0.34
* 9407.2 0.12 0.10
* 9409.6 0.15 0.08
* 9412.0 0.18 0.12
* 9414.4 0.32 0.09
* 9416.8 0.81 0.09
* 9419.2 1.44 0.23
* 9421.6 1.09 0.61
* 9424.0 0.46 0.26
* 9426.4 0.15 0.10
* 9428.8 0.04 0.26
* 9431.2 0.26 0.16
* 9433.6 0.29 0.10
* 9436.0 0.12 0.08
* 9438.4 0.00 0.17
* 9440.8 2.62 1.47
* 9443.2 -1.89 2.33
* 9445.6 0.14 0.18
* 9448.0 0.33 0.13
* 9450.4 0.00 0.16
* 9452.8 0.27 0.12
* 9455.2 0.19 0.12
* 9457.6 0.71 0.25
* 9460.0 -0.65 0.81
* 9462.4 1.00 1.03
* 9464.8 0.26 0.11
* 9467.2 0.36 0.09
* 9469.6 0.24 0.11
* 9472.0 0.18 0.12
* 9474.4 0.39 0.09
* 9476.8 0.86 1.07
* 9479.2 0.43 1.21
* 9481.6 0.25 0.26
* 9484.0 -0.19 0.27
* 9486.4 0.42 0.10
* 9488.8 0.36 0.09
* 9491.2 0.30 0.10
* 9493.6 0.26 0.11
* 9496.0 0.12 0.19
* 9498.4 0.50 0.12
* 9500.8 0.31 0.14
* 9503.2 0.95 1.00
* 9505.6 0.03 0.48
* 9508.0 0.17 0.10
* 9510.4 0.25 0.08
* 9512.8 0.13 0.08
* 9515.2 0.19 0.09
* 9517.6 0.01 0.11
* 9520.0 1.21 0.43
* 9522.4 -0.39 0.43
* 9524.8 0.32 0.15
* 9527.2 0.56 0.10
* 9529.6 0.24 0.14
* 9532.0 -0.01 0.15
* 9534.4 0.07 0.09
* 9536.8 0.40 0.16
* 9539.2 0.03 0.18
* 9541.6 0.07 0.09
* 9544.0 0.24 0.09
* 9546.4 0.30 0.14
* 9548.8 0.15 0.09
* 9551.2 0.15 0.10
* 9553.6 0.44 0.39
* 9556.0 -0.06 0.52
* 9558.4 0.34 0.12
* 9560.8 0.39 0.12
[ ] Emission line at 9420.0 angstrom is H-beta 4861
